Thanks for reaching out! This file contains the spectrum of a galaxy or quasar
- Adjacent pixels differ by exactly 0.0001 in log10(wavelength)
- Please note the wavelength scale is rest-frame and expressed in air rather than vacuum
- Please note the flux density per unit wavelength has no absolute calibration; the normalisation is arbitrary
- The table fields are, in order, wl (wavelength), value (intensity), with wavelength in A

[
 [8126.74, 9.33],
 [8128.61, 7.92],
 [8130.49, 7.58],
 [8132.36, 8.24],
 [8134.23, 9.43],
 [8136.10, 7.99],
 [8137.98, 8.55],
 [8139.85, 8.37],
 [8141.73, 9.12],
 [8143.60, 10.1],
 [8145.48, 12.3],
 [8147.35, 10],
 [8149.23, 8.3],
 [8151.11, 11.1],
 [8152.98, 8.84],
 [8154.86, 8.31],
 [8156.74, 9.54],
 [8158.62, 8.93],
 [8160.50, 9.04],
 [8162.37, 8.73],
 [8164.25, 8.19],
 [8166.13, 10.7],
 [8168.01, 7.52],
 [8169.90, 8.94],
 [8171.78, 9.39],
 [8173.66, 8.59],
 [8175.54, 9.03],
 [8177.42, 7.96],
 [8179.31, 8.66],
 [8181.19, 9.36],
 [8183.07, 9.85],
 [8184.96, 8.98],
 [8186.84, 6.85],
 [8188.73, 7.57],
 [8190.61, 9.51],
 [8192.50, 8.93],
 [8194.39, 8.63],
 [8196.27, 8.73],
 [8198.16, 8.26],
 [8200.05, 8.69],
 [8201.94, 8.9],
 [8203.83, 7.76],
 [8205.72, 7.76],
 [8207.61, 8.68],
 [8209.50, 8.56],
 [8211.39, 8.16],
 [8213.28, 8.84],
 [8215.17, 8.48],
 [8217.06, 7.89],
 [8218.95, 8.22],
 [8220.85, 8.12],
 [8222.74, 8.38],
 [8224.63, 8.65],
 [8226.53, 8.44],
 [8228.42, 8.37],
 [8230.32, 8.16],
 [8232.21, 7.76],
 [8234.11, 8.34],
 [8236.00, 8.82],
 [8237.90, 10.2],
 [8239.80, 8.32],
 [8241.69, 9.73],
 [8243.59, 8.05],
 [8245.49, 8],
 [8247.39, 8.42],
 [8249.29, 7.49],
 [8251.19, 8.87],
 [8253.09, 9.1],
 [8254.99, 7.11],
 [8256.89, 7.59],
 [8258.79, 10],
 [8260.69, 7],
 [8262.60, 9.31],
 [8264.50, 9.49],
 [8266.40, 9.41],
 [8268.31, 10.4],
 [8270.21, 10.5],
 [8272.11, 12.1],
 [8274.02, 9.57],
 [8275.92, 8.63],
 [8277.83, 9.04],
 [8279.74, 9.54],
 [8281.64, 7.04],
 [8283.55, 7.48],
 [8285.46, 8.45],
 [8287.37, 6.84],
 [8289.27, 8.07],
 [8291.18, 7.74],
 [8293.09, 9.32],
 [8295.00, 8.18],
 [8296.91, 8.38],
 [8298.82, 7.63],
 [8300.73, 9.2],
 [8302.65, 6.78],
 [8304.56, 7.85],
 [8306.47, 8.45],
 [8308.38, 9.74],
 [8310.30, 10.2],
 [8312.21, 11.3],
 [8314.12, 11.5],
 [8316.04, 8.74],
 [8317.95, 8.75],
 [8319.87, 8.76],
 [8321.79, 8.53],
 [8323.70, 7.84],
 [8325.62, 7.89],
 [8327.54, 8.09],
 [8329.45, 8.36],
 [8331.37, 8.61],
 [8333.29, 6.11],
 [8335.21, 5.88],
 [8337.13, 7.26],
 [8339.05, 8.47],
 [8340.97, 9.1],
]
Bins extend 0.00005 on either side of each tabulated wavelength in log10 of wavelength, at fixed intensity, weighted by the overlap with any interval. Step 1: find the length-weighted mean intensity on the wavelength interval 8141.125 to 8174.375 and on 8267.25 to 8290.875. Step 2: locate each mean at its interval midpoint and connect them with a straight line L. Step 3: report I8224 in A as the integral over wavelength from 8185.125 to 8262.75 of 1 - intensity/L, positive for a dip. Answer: 6.0 A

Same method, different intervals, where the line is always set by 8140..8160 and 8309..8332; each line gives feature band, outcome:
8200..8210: 1.1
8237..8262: 2.2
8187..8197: 1.0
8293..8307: 1.5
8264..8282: -0.9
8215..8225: 1.2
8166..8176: 0.7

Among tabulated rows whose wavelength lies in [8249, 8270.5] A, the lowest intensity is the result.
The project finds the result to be 7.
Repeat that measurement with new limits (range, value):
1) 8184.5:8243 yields 6.85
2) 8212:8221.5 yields 7.89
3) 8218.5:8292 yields 6.84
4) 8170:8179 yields 7.96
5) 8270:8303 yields 6.78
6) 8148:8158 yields 8.3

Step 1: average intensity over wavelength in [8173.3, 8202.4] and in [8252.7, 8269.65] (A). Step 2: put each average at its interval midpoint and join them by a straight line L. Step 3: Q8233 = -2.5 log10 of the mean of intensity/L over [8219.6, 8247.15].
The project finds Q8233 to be 0.03 mag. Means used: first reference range 8.65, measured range 8.52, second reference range 8.85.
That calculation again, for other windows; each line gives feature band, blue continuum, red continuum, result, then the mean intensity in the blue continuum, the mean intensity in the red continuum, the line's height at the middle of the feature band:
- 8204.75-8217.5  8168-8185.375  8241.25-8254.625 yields 0.04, 8.89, 8.41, 8.66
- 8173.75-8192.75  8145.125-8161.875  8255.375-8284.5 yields 0.09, 9.48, 9.1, 9.38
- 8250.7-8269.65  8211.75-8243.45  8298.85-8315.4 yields 0.00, 8.53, 9.27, 8.83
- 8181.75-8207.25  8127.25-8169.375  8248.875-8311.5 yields 0.05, 9.04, 8.7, 8.92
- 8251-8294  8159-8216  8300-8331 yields 0.00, 8.64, 8.87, 8.79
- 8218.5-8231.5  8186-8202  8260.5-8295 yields 0.04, 8.44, 8.91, 8.61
